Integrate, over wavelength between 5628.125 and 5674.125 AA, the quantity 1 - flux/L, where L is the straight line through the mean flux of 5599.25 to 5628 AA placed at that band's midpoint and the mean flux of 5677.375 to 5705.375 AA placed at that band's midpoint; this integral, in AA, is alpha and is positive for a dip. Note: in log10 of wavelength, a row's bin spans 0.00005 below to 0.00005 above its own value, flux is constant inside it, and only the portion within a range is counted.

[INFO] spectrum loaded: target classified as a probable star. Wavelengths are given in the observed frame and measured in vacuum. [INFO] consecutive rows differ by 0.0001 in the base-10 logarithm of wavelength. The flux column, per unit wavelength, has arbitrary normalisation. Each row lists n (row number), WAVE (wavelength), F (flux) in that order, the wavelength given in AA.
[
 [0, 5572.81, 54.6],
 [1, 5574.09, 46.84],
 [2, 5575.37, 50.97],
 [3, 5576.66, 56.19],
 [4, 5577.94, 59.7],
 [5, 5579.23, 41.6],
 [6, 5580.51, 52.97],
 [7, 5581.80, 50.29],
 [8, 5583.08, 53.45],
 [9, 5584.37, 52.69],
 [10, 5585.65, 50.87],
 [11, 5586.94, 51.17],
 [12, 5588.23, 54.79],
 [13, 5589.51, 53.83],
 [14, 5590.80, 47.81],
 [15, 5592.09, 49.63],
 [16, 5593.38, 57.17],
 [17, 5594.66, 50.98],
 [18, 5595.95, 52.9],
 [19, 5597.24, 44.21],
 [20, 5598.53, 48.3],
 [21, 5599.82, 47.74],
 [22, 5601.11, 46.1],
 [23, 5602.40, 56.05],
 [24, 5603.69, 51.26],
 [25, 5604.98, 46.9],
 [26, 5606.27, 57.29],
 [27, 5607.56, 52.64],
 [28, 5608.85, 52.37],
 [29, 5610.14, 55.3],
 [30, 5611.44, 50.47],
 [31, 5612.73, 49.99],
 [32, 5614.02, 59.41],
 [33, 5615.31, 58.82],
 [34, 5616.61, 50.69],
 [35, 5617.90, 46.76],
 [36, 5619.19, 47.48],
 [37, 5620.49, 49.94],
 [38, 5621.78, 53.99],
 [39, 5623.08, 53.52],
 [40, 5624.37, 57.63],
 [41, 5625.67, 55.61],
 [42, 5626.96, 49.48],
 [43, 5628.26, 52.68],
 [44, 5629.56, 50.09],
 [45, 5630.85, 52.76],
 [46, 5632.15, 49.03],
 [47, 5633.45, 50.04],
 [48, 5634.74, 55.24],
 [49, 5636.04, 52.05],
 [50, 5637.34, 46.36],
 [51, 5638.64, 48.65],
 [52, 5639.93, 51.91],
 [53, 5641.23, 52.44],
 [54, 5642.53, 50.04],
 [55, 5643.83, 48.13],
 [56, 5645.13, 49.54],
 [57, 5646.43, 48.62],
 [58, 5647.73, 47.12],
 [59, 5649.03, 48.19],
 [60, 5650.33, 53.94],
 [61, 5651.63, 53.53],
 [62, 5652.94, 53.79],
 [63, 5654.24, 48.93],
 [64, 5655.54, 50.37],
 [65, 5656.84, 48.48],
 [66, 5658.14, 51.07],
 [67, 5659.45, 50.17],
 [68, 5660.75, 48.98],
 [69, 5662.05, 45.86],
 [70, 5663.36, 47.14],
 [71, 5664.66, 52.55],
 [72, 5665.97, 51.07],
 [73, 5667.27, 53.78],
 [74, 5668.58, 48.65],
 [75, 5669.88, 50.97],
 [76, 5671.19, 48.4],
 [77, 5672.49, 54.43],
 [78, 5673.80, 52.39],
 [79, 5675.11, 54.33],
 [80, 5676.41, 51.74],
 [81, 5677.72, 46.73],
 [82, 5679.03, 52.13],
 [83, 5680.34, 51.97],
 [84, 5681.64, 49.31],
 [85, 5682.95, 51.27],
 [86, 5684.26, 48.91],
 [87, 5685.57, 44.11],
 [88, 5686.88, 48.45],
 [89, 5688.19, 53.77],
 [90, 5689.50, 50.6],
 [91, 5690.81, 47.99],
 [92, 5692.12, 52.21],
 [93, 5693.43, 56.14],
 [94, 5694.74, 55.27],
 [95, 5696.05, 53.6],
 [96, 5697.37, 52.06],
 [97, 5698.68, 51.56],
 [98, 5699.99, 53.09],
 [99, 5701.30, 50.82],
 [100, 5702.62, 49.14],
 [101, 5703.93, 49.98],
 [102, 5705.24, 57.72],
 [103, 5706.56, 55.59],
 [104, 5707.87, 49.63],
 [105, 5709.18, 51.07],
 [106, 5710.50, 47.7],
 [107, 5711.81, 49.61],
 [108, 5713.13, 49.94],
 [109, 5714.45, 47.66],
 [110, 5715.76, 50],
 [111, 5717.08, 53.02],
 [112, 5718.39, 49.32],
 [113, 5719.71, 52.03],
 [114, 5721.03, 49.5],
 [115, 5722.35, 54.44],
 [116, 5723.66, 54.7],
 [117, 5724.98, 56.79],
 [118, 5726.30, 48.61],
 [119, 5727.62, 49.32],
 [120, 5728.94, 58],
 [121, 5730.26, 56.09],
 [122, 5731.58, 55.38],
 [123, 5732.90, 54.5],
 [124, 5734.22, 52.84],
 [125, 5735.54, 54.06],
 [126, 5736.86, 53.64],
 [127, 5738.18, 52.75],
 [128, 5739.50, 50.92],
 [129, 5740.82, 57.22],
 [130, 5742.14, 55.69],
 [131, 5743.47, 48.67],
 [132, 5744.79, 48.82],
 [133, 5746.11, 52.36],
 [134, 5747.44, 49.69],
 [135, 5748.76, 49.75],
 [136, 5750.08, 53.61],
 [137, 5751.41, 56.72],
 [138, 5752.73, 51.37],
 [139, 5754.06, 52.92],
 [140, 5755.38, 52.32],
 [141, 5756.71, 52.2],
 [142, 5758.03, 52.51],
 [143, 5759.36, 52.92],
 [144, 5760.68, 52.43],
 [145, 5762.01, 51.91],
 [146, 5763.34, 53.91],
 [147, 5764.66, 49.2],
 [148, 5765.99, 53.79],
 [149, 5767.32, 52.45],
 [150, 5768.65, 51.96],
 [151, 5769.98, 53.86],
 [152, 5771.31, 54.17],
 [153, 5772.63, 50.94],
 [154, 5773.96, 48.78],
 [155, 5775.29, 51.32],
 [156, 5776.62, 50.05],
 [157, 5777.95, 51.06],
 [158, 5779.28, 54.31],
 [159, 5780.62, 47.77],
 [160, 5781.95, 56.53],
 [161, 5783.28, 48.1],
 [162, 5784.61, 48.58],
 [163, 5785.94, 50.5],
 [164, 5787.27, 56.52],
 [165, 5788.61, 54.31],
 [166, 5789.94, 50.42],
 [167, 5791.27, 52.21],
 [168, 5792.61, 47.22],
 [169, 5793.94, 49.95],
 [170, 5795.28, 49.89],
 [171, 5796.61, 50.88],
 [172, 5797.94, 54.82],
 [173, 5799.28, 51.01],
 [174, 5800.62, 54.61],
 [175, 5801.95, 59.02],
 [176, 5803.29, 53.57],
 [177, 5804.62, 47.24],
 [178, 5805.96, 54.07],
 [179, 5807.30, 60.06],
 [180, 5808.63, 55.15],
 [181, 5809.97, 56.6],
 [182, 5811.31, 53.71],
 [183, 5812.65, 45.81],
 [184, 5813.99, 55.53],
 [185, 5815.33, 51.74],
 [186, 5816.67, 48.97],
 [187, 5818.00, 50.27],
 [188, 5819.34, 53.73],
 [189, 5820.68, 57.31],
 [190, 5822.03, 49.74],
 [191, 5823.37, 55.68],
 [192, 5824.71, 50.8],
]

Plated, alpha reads 1.1 AA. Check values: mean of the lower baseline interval 52.3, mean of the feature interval 50.4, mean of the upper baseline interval 51.2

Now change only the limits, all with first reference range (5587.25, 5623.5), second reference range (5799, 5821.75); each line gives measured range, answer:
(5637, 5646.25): 0.4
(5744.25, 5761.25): 0.2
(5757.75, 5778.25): 0.4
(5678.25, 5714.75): 0.9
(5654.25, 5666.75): 0.6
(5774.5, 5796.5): 0.8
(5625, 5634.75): 0.0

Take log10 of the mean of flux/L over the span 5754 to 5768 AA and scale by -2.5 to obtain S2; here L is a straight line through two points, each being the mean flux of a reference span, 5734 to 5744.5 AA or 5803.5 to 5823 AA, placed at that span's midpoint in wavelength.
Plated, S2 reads 0.01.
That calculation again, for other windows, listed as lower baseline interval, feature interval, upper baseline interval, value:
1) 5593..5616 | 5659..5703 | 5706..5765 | 0.03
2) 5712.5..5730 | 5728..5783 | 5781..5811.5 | -0.01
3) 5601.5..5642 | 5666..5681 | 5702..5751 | 0.02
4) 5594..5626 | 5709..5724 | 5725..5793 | 0.03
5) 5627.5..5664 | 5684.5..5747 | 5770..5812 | -0.02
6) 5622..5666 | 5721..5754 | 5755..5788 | -0.03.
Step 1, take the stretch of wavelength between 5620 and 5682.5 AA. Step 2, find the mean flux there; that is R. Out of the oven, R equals 50.9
